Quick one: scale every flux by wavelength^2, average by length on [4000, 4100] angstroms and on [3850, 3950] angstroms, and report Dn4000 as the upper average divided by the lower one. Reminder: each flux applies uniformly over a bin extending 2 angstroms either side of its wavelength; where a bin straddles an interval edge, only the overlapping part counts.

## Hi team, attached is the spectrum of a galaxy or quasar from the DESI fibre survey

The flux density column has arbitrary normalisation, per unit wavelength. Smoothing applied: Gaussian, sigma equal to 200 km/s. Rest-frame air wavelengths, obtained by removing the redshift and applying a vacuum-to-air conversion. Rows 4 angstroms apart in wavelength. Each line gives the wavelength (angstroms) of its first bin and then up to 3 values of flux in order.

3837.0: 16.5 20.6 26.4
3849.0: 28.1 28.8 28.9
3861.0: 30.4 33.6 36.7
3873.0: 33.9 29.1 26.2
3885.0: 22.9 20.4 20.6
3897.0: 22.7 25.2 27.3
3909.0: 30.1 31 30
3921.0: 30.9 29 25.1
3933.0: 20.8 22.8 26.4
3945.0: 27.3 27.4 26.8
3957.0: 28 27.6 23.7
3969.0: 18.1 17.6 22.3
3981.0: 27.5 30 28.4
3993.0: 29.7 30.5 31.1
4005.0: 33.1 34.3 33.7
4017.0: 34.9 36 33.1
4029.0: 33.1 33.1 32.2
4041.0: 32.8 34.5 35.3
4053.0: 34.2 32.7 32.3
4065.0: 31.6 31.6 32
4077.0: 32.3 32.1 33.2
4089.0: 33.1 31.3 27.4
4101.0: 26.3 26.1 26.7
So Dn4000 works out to 1.3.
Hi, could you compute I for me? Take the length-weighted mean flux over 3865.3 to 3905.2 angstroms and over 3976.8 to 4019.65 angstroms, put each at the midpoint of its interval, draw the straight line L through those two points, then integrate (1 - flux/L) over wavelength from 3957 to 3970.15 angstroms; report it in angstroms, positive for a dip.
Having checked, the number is 2.4 angstroms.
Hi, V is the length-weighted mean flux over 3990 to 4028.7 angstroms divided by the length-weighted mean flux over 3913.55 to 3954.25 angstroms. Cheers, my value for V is 1.22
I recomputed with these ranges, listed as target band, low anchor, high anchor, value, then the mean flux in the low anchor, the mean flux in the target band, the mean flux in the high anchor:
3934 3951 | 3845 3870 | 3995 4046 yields 3.33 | 30.5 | 25.7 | 33.2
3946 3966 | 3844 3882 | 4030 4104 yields 2.75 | 30.4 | 26.9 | 32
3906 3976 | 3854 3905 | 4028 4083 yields 7.95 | 27.6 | 26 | 32.8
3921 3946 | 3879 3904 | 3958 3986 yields -2.27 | 23.2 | 25.6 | 23.8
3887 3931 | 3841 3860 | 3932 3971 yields -1.02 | 27.4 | 26.6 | 25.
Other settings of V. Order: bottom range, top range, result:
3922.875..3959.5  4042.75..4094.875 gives 1.26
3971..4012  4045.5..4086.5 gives 1.15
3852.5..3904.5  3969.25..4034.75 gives 1.09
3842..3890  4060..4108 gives 1.06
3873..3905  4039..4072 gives 1.34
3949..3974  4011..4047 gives 1.39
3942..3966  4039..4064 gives 1.25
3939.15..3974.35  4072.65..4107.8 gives 1.22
